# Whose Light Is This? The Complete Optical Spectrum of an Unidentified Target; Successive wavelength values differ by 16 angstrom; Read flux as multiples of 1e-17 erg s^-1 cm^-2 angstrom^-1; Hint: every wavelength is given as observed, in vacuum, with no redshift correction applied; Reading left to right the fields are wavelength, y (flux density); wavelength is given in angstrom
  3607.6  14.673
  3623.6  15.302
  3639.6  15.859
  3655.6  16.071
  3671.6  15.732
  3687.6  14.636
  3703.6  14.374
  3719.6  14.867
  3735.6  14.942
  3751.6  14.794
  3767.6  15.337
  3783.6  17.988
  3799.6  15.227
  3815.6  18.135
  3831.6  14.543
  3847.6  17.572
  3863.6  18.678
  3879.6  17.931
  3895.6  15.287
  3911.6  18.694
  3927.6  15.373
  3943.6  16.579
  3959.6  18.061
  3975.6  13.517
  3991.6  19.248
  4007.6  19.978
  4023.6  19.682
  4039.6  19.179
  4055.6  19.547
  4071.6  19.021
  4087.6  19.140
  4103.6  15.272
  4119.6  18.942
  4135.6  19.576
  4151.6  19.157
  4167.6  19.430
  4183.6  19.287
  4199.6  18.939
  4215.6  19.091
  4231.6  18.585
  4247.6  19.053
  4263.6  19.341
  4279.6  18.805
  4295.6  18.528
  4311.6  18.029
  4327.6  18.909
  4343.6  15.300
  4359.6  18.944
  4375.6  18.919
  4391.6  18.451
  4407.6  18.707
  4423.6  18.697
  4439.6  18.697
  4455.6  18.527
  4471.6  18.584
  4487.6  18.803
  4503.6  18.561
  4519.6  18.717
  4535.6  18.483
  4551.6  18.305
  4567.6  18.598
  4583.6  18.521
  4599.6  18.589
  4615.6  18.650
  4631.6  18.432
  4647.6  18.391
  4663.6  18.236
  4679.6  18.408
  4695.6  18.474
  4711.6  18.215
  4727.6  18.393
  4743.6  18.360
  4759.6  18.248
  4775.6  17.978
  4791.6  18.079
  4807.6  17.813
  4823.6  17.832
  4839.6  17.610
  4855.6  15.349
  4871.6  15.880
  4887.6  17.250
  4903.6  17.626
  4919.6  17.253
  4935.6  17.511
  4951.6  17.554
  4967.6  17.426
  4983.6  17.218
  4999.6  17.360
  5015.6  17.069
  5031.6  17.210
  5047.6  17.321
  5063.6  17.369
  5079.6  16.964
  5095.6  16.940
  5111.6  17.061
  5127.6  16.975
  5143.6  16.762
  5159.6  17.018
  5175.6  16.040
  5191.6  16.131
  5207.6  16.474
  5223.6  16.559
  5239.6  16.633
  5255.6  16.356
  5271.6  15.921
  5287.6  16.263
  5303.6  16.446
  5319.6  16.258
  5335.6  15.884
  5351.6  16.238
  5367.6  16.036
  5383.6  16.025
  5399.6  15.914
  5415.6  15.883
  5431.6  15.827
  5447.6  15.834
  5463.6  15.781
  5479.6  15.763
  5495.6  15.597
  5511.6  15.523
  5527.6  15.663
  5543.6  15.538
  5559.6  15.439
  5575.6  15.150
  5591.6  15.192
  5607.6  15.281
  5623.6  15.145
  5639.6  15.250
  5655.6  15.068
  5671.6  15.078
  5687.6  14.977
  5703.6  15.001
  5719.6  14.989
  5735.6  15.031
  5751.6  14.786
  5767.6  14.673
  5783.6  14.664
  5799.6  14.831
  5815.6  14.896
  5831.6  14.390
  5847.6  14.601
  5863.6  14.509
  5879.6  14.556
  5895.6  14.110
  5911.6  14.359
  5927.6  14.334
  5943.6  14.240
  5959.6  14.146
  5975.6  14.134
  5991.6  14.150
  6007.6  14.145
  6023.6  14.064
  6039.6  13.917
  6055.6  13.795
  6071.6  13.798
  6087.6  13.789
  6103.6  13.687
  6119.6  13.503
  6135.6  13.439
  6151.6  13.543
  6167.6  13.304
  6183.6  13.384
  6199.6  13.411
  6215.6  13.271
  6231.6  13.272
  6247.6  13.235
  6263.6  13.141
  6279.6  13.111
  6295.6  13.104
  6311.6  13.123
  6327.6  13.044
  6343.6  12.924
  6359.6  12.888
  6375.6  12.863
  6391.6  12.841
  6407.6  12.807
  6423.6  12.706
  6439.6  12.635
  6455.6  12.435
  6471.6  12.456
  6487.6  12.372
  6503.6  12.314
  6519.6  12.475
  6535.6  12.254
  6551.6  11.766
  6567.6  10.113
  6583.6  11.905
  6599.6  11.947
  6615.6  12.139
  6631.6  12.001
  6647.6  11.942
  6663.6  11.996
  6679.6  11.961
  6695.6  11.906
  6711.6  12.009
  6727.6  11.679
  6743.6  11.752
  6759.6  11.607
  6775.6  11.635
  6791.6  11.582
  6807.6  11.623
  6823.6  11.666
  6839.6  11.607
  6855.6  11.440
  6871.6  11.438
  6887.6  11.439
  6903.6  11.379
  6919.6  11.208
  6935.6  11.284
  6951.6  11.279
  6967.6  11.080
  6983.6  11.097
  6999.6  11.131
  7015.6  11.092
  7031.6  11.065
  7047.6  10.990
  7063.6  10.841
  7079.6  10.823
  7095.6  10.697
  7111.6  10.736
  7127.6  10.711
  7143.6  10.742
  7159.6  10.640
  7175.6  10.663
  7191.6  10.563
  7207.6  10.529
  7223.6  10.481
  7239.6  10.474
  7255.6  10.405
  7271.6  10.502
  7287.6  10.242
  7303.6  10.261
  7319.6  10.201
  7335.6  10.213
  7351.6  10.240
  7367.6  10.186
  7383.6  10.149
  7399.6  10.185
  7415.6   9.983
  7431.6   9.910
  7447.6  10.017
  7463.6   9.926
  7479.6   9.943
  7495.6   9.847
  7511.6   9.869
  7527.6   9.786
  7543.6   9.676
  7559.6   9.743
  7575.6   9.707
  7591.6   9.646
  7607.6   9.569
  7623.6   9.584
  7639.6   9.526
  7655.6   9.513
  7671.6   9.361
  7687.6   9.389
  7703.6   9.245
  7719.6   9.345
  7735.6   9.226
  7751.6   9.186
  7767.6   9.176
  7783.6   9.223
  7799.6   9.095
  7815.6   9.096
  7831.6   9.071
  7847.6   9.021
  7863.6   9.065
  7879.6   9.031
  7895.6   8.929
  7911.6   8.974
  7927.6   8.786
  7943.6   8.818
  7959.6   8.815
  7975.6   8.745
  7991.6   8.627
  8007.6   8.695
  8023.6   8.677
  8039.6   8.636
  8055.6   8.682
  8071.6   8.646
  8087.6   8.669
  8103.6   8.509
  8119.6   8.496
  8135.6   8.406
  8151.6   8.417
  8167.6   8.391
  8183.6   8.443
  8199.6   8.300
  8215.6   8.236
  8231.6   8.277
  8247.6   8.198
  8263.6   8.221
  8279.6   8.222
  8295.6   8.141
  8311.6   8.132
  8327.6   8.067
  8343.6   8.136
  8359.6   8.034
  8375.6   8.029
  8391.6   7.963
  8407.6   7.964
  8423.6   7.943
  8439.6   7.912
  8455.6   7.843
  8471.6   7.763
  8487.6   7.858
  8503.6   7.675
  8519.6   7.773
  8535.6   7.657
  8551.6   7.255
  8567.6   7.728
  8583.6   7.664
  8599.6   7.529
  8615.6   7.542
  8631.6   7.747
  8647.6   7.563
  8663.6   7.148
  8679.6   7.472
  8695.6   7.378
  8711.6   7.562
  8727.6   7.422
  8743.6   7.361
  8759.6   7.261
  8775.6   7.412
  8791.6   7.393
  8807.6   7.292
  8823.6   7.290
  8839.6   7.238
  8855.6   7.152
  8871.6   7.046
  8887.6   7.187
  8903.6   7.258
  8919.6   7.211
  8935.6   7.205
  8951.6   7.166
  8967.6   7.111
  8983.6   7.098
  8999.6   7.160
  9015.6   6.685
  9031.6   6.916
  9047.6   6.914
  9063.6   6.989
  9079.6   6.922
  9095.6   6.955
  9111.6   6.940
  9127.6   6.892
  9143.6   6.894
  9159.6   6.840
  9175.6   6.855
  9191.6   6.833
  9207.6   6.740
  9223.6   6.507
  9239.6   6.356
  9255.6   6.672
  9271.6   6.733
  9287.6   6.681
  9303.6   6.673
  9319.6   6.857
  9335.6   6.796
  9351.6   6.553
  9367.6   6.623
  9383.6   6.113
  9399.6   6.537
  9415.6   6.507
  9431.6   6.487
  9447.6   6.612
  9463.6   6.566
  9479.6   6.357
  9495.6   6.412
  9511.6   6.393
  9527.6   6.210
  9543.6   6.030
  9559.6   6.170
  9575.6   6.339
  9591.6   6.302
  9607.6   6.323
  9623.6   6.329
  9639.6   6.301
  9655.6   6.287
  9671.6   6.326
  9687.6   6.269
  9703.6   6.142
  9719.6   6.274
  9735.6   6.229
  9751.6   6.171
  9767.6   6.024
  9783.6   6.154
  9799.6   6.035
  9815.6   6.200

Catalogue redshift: 0.00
